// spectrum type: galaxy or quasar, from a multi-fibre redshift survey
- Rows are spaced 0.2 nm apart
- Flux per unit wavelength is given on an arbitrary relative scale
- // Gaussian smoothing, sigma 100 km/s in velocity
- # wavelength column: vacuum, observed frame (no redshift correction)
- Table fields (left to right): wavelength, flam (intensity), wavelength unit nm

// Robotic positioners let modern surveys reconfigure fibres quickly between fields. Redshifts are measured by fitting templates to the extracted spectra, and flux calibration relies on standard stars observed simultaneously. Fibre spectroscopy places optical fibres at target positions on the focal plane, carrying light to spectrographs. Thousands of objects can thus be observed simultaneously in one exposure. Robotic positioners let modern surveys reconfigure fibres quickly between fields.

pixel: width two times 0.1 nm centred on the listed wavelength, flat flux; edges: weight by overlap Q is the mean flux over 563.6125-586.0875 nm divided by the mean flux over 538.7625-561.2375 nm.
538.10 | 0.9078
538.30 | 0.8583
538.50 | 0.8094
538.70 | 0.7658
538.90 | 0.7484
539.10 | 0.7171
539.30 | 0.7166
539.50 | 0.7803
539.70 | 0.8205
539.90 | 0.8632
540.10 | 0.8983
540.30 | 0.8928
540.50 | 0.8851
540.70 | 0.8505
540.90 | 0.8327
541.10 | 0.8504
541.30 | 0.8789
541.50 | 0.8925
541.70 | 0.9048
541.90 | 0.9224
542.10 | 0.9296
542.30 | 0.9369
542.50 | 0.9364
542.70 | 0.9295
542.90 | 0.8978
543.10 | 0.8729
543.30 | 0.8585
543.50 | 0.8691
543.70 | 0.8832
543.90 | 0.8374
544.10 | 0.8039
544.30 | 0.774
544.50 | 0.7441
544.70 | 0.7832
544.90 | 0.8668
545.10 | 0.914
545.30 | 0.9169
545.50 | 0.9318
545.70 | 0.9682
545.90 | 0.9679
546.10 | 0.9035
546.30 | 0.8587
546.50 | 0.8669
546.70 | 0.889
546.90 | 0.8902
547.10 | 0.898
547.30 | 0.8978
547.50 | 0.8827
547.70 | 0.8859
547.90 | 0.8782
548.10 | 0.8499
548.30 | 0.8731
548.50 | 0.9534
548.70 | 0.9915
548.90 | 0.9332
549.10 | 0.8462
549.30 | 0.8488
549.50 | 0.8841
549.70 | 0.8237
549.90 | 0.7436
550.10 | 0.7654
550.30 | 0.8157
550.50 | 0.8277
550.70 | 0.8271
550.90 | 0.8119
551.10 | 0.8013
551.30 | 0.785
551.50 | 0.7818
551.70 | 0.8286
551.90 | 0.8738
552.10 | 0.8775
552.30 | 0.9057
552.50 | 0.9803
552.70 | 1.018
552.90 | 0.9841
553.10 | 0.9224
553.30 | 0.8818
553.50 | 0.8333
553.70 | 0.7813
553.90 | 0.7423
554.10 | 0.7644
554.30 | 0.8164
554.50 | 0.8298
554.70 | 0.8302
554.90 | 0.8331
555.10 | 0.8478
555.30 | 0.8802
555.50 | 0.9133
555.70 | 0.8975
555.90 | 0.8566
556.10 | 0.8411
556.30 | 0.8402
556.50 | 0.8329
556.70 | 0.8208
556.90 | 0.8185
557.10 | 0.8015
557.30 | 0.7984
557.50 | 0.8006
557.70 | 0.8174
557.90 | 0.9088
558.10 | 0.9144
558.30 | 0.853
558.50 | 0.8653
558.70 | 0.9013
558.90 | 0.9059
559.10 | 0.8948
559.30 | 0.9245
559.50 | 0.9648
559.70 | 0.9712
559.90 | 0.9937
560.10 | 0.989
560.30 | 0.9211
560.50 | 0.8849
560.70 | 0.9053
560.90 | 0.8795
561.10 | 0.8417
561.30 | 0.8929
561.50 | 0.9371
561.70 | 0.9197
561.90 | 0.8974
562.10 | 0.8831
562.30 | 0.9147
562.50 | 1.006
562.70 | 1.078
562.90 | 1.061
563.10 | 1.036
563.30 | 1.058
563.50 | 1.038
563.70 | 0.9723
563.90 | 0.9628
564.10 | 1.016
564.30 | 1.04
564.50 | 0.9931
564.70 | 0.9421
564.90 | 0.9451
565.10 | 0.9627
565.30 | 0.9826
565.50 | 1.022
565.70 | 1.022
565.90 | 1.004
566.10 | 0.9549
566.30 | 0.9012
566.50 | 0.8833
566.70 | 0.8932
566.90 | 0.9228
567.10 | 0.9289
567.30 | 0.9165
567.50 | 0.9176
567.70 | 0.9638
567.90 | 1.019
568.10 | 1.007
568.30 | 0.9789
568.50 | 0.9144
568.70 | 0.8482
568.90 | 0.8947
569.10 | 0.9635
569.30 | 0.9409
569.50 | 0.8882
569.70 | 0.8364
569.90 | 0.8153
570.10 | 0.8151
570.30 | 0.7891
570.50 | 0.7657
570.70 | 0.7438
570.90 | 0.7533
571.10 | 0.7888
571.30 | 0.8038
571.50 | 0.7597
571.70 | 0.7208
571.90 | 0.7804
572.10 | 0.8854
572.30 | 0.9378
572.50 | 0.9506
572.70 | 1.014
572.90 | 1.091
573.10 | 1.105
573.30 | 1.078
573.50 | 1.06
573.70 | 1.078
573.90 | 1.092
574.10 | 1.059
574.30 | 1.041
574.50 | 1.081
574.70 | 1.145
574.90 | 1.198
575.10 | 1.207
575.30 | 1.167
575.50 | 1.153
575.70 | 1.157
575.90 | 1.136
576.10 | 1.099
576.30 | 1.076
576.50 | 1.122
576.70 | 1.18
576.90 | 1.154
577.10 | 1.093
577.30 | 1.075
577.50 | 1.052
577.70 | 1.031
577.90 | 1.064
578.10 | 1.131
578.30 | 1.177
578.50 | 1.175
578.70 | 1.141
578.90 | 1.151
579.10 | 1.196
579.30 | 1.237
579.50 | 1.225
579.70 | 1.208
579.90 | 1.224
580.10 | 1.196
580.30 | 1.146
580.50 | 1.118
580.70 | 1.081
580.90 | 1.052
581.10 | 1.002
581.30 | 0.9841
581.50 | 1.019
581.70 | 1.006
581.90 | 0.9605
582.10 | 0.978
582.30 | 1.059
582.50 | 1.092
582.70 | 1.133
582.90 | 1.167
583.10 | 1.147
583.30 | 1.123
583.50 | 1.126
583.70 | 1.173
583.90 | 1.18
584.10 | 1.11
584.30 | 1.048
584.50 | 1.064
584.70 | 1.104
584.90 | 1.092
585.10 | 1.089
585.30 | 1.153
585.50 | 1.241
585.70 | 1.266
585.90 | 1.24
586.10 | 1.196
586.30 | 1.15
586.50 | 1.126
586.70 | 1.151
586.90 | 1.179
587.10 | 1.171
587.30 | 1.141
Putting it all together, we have 1.2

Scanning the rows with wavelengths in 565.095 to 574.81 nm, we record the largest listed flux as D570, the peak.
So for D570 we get 1.145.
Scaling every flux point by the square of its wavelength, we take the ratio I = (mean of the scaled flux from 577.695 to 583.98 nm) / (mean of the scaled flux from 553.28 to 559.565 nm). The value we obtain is 1.4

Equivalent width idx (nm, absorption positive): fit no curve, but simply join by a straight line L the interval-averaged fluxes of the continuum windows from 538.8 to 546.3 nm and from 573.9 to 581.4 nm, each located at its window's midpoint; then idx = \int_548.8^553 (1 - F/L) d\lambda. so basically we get 0.32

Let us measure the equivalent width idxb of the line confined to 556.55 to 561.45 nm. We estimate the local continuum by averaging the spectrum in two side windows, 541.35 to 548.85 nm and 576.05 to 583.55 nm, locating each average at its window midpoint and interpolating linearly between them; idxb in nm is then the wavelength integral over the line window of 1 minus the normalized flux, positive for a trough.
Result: 0.46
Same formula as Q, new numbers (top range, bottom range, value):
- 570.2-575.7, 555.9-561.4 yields 1.11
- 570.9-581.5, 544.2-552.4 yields 1.24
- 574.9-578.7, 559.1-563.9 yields 1.18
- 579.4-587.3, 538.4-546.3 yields 1.31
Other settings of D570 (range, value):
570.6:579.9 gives 1.237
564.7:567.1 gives 1.022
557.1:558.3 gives 0.9144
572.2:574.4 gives 1.105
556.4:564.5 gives 1.078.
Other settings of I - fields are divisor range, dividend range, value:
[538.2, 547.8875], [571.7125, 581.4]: 1.43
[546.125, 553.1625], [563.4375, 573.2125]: 1.13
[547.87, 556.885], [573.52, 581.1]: 1.45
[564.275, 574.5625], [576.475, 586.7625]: 1.26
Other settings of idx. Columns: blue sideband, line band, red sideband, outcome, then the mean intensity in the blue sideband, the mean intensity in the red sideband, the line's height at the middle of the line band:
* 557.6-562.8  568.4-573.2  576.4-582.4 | 0.73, 0.918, 1.11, 1.02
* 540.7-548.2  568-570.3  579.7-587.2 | 0.30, 0.881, 1.12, 1.03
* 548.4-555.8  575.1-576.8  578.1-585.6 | -0.12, 0.856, 1.12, 1.07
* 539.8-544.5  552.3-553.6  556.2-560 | -0.09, 0.875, 0.875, 0.875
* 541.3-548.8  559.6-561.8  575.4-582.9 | 0.15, 0.888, 1.11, 0.99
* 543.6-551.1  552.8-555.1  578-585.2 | 0.19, 0.865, 1.11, 0.913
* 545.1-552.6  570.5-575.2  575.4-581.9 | 0.45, 0.873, 1.12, 1.07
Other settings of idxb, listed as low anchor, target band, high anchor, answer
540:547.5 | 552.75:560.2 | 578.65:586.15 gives 0.73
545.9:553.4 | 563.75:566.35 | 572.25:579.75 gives 0.08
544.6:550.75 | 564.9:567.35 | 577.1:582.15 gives 0.14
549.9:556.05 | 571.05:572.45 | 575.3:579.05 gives 0.32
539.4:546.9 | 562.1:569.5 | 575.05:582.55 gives 0.42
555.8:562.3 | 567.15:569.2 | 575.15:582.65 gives 0.10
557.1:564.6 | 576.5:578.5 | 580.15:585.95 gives -0.10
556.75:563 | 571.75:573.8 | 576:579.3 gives 0.14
